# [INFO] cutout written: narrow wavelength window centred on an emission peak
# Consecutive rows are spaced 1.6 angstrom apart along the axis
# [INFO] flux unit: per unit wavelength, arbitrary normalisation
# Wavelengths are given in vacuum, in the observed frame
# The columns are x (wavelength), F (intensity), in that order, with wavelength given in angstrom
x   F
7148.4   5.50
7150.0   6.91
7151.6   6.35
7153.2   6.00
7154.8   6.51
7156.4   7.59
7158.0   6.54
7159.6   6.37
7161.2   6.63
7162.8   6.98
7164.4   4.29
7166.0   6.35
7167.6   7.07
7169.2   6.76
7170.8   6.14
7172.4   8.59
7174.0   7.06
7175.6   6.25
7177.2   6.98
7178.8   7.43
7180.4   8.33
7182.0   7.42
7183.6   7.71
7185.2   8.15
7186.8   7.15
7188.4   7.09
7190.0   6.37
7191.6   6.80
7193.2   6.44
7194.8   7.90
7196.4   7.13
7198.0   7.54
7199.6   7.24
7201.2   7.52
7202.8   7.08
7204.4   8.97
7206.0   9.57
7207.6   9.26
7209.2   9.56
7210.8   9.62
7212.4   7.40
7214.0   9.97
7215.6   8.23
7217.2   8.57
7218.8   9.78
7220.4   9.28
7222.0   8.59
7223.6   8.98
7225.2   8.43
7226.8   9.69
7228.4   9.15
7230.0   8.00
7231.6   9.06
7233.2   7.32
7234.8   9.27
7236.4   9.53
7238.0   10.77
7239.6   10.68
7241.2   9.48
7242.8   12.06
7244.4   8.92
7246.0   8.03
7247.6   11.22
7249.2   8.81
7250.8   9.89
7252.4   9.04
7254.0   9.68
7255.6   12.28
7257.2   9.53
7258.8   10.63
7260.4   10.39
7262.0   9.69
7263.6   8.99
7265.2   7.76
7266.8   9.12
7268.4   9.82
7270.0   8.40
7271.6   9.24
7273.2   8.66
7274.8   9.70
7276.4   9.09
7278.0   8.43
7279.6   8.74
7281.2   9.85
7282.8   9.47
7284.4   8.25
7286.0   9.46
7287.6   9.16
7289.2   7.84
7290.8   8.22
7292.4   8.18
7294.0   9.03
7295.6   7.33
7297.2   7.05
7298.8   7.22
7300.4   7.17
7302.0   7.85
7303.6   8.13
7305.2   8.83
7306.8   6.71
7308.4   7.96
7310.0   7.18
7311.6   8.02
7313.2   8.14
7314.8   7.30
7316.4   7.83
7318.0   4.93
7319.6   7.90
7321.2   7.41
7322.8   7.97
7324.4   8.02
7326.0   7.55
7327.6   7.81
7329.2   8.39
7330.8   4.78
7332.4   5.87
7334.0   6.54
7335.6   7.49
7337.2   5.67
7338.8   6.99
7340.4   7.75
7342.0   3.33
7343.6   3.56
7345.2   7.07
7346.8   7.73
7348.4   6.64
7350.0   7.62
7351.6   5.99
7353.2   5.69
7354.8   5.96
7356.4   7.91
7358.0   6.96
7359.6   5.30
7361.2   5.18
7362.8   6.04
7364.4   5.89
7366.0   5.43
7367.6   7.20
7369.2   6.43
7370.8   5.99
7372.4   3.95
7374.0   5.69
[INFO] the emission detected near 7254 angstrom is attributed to Mg II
